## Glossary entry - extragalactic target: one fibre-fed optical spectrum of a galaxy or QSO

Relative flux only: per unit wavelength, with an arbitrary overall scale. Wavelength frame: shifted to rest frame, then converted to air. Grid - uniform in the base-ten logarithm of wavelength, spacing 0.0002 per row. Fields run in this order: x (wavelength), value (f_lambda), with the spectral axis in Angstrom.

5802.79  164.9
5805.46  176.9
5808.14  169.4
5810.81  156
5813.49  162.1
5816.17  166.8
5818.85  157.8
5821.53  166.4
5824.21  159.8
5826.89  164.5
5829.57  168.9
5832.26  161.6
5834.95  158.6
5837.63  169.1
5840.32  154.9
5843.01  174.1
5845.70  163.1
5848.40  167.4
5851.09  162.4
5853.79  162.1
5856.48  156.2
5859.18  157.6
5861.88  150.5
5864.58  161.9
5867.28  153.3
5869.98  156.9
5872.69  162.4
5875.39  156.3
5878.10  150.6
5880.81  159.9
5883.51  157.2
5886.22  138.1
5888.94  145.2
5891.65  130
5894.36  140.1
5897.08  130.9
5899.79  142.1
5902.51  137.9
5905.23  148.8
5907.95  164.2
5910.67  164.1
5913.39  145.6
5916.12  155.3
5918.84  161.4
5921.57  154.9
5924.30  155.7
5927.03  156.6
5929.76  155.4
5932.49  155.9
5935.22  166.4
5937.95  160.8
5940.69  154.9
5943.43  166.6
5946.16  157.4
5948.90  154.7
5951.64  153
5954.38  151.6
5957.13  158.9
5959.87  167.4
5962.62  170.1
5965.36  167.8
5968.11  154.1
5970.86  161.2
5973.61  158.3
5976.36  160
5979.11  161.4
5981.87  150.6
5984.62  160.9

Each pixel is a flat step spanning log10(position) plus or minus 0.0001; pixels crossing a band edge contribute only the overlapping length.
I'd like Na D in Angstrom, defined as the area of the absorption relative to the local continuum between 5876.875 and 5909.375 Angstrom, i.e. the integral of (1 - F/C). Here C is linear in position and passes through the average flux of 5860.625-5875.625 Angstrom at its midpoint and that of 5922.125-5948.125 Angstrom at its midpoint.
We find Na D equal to 2.5 Angstrom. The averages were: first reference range 157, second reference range 159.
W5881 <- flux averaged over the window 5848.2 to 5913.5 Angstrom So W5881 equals 152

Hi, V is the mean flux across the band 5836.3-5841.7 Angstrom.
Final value 162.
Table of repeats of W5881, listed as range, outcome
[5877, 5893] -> 147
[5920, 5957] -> 157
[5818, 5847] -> 164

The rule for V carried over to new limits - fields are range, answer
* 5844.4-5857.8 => 162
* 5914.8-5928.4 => 157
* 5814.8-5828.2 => 163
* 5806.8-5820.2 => 162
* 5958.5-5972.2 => 164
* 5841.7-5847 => 169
